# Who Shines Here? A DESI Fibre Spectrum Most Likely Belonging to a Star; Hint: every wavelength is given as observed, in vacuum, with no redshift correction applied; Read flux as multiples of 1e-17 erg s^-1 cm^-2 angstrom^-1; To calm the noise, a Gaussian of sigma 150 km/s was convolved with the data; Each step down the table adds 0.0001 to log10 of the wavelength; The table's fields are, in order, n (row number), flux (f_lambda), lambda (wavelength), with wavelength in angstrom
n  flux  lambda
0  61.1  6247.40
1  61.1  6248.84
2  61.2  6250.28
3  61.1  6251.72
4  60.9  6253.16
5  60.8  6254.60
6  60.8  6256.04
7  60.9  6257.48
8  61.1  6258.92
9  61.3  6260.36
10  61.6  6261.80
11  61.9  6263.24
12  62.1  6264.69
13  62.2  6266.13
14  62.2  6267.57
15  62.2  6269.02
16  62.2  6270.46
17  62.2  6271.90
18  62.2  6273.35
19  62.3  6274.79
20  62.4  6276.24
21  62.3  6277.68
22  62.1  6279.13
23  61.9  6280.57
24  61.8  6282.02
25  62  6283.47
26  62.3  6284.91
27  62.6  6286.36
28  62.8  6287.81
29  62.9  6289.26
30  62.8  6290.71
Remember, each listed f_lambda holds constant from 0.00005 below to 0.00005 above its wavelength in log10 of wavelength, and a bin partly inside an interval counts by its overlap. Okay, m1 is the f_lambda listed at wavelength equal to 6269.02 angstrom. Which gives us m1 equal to 62.2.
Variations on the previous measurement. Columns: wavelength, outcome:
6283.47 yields 62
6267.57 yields 62.2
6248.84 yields 61.1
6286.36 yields 62.6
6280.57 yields 61.9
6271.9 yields 62.2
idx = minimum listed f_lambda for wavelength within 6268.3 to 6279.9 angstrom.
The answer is 62.1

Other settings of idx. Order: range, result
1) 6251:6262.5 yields 60.8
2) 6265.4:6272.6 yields 62.2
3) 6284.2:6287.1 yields 62.3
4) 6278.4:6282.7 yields 61.8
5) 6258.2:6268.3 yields 61.1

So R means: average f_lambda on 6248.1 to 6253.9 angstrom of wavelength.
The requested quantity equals 61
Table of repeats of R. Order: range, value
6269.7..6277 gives 62.3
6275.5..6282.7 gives 62.1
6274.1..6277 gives 62.4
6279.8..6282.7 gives 61.9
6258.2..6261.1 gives 61.3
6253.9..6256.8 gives 60.8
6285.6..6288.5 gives 62.6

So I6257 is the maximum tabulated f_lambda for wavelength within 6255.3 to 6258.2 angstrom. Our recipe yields 60.9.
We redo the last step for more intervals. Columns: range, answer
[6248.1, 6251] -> 61.2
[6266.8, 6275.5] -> 62.3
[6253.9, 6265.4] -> 62.1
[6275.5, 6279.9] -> 62.4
